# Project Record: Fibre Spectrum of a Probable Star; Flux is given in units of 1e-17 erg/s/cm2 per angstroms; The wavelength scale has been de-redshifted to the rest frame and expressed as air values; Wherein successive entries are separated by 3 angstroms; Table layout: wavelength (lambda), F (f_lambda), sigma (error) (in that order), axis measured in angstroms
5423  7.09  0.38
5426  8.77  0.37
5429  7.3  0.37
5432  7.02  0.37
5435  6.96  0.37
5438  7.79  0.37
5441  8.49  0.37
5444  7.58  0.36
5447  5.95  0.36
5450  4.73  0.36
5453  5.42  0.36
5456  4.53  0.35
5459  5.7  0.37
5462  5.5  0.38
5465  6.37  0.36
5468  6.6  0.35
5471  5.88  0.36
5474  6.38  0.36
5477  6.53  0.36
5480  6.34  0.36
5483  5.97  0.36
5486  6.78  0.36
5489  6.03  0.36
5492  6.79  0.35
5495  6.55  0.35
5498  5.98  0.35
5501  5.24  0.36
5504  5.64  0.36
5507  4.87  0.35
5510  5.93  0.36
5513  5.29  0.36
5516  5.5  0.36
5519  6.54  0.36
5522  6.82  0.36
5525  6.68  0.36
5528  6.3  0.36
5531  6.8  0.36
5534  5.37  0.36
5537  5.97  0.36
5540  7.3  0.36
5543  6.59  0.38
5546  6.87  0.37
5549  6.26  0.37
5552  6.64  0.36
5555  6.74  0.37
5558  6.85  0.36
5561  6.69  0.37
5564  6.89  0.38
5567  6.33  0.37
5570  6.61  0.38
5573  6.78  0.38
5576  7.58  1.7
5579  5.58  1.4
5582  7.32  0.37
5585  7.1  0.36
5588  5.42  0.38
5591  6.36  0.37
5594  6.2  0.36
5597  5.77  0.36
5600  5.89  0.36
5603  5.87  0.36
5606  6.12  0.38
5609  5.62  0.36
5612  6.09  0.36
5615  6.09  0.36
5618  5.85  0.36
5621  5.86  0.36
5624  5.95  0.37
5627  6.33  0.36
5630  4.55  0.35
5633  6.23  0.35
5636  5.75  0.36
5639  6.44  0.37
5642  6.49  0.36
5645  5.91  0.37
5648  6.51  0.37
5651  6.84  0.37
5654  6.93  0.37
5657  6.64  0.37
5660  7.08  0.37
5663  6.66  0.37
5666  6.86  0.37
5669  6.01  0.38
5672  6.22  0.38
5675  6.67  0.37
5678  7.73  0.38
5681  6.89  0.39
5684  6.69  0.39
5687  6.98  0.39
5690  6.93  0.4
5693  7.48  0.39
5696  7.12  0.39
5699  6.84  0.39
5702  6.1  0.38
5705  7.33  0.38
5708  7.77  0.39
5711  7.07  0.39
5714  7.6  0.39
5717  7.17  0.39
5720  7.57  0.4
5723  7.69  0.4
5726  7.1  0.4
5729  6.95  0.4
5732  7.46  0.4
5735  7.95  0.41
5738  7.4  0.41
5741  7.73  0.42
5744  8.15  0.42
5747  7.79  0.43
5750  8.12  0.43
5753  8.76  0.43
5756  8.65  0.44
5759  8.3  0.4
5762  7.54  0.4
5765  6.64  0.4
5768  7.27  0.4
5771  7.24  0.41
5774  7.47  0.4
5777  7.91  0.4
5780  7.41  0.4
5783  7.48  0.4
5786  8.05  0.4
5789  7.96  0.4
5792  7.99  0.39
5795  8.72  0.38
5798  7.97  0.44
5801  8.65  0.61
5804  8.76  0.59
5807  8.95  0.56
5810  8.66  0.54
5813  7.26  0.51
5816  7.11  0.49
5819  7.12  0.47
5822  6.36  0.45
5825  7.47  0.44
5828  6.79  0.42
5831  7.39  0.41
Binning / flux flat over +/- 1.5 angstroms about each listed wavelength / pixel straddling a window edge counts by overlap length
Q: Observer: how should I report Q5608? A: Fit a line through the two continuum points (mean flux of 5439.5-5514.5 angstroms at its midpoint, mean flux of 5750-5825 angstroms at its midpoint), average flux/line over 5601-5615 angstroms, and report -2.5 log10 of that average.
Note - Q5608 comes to 0.15 mag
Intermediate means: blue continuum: 6.04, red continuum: 7.84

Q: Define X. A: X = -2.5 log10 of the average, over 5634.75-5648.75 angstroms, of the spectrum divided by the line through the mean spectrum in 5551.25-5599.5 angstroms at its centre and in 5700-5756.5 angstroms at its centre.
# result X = 0.128 mag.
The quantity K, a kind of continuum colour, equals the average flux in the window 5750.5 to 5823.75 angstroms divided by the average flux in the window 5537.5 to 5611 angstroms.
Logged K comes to 1.2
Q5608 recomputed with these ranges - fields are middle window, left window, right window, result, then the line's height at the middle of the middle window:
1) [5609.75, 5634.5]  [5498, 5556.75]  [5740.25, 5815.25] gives 0.170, 6.85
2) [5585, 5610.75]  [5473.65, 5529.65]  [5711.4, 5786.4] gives 0.125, 6.71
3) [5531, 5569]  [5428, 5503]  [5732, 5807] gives 0.036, 6.77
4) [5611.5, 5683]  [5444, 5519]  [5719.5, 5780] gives 0.104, 7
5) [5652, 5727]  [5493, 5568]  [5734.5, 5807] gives 0.056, 7.37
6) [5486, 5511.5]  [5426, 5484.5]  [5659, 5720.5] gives 0.105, 6.53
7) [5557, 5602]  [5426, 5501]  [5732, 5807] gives 0.080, 6.98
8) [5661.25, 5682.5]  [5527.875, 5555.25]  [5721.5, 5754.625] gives 0.092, 7.32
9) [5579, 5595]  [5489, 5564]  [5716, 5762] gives 0.049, 6.7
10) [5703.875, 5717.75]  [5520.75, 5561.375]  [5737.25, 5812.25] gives 0.028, 7.59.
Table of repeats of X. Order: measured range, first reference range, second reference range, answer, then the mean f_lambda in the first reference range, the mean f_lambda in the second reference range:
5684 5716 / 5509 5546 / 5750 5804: 0.05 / 6.29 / 7.91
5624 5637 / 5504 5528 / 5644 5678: 0.13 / 5.95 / 6.64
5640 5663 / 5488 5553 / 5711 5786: 0.06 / 6.18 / 7.64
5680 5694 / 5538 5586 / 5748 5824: 0.06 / 6.75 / 7.85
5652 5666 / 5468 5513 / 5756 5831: 0.02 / 6.06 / 7.72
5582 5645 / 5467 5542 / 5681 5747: 0.12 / 6.16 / 7.29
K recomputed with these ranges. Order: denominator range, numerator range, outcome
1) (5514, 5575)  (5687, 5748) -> 1.13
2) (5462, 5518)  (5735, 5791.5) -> 1.29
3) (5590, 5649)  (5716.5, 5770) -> 1.28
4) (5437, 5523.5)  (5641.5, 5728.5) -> 1.13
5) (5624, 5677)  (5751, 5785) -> 1.21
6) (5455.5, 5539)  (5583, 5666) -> 1.02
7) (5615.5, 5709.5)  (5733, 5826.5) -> 1.19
